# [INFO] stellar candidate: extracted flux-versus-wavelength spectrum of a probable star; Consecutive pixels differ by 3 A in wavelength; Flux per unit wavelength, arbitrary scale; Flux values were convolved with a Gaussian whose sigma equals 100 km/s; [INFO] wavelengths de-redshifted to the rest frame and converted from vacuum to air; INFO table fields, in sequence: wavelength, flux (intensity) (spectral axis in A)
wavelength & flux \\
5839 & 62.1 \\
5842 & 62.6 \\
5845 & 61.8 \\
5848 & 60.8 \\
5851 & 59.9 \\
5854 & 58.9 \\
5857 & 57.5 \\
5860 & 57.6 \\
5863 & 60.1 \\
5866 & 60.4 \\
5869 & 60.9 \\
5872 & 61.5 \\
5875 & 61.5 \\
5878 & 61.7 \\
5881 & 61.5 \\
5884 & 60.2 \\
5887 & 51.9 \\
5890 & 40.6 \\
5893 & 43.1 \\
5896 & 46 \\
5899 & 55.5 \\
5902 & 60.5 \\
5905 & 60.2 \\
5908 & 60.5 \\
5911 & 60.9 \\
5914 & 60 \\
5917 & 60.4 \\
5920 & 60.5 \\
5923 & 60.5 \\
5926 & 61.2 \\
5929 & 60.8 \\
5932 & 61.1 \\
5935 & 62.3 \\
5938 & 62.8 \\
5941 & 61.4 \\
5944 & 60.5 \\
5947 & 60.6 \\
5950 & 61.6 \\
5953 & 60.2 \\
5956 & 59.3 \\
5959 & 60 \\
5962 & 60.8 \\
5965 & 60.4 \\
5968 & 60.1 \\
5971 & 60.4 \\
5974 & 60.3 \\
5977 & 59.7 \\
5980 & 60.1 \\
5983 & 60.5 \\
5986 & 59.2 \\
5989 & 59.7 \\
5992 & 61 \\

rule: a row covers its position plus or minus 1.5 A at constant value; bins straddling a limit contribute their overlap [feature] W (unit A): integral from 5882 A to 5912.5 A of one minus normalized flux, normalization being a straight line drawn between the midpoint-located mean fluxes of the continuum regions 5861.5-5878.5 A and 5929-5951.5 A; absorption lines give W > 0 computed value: 3.5 A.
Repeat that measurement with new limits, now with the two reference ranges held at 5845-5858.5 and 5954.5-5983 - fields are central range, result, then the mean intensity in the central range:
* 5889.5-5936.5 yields 1.9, 57.5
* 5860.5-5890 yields 0.4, 58.9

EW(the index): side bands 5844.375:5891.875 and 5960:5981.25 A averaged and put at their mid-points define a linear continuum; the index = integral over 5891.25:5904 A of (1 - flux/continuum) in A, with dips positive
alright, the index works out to 1.6 A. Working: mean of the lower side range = 58.4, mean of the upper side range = 60.3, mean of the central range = 51.4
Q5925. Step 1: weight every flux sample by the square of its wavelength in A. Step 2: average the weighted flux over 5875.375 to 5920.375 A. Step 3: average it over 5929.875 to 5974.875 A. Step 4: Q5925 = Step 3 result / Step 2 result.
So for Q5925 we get 1.10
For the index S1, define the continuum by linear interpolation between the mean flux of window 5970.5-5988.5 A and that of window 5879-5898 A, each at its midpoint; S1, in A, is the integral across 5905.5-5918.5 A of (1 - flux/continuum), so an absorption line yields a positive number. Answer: -1.7 A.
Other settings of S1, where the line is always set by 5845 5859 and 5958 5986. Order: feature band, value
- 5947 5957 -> -0.1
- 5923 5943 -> -0.5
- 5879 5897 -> 2.6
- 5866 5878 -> -0.3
